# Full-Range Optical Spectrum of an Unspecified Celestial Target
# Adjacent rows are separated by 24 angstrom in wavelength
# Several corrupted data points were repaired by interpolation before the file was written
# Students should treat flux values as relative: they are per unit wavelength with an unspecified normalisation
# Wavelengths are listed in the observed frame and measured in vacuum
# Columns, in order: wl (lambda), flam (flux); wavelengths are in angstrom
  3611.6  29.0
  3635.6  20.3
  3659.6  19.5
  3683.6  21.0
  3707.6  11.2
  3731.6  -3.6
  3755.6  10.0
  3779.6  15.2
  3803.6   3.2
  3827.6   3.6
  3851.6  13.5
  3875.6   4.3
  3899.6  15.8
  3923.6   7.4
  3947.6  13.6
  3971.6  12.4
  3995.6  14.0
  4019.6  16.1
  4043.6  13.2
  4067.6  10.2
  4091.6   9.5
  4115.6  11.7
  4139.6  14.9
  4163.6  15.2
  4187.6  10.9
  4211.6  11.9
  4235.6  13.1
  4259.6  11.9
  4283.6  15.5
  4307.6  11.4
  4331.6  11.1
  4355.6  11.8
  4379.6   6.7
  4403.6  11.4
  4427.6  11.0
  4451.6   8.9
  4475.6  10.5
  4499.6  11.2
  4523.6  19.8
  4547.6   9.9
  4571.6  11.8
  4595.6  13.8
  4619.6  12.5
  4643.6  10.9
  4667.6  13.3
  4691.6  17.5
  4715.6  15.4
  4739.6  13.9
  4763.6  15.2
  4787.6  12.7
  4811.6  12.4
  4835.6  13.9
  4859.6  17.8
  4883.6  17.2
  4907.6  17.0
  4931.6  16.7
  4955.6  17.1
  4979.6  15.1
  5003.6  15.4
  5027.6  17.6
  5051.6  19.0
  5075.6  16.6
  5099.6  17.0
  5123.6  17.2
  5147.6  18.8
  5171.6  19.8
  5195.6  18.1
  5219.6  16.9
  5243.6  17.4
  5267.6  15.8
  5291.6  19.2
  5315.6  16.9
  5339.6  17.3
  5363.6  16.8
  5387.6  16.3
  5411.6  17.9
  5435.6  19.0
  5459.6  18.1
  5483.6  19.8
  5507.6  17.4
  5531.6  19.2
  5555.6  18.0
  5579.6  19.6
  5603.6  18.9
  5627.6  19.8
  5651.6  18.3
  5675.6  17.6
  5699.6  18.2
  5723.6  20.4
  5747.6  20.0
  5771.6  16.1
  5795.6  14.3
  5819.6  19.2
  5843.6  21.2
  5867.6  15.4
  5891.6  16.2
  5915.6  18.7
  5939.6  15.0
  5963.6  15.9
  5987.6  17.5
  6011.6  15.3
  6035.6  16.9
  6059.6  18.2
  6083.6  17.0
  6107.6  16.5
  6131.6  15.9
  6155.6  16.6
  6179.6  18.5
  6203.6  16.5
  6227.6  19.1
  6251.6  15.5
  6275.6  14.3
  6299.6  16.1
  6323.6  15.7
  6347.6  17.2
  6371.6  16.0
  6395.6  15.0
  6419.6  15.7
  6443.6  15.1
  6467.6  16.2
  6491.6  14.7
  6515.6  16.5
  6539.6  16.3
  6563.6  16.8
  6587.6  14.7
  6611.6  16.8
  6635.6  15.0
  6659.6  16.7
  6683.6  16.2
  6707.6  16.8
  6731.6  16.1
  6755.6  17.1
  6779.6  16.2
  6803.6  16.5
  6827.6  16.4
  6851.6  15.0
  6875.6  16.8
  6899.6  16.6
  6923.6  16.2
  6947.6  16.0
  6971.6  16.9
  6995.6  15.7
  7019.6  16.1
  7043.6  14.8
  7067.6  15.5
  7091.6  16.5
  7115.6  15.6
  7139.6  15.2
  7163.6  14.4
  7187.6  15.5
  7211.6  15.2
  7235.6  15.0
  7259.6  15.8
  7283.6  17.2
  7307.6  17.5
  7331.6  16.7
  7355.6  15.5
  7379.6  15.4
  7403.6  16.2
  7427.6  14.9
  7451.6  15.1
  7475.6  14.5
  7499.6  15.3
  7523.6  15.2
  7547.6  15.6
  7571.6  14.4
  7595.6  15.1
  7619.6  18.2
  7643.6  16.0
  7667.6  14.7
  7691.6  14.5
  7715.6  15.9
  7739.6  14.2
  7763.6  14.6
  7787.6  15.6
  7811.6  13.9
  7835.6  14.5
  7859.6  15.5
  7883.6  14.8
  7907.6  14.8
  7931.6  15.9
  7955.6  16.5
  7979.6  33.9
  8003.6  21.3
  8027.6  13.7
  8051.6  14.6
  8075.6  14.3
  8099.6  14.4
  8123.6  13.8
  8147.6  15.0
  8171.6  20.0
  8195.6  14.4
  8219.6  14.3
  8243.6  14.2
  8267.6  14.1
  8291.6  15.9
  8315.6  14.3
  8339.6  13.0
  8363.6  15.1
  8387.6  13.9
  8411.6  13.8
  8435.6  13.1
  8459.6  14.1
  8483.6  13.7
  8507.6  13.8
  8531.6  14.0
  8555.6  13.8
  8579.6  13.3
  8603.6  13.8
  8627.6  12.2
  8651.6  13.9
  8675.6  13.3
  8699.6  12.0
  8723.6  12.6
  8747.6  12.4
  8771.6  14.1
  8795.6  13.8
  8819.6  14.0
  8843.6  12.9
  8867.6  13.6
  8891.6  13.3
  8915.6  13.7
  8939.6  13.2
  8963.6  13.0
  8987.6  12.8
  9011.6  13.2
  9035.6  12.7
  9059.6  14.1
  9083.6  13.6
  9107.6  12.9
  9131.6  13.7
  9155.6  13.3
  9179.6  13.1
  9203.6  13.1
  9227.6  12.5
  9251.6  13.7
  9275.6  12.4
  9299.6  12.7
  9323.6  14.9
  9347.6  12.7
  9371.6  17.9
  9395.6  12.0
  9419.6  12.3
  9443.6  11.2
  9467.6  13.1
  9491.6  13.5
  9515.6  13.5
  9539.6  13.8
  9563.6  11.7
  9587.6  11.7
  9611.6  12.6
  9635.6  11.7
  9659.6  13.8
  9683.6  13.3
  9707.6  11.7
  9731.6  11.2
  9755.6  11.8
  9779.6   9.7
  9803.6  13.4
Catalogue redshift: 0.215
